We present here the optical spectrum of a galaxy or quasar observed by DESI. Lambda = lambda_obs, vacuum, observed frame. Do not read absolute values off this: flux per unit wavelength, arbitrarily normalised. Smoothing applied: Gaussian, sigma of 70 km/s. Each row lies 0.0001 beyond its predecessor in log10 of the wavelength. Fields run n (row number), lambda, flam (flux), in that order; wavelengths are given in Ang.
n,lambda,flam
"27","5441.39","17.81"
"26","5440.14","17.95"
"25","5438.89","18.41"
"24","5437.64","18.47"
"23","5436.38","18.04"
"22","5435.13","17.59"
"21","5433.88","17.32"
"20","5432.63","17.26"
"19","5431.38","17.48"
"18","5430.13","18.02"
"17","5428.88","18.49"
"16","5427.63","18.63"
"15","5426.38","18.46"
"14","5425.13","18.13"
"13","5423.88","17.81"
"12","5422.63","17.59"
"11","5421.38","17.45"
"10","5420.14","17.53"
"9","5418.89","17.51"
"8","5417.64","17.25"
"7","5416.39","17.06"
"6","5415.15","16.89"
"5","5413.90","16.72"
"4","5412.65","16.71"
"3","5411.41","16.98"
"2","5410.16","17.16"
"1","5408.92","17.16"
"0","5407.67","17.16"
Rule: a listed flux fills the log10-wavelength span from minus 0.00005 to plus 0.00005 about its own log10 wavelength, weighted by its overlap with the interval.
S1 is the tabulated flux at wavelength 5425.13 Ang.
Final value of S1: 18.13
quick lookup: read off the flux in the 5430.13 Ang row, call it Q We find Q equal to 18.02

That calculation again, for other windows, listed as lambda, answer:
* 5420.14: 17.53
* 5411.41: 16.98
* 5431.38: 17.48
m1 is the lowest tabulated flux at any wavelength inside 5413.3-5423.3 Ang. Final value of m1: 16.72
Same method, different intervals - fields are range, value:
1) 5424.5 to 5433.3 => 17.26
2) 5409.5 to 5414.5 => 16.71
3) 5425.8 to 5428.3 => 18.46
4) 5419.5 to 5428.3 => 17.45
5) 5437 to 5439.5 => 18.41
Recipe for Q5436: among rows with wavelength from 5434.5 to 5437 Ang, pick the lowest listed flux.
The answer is 17.59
